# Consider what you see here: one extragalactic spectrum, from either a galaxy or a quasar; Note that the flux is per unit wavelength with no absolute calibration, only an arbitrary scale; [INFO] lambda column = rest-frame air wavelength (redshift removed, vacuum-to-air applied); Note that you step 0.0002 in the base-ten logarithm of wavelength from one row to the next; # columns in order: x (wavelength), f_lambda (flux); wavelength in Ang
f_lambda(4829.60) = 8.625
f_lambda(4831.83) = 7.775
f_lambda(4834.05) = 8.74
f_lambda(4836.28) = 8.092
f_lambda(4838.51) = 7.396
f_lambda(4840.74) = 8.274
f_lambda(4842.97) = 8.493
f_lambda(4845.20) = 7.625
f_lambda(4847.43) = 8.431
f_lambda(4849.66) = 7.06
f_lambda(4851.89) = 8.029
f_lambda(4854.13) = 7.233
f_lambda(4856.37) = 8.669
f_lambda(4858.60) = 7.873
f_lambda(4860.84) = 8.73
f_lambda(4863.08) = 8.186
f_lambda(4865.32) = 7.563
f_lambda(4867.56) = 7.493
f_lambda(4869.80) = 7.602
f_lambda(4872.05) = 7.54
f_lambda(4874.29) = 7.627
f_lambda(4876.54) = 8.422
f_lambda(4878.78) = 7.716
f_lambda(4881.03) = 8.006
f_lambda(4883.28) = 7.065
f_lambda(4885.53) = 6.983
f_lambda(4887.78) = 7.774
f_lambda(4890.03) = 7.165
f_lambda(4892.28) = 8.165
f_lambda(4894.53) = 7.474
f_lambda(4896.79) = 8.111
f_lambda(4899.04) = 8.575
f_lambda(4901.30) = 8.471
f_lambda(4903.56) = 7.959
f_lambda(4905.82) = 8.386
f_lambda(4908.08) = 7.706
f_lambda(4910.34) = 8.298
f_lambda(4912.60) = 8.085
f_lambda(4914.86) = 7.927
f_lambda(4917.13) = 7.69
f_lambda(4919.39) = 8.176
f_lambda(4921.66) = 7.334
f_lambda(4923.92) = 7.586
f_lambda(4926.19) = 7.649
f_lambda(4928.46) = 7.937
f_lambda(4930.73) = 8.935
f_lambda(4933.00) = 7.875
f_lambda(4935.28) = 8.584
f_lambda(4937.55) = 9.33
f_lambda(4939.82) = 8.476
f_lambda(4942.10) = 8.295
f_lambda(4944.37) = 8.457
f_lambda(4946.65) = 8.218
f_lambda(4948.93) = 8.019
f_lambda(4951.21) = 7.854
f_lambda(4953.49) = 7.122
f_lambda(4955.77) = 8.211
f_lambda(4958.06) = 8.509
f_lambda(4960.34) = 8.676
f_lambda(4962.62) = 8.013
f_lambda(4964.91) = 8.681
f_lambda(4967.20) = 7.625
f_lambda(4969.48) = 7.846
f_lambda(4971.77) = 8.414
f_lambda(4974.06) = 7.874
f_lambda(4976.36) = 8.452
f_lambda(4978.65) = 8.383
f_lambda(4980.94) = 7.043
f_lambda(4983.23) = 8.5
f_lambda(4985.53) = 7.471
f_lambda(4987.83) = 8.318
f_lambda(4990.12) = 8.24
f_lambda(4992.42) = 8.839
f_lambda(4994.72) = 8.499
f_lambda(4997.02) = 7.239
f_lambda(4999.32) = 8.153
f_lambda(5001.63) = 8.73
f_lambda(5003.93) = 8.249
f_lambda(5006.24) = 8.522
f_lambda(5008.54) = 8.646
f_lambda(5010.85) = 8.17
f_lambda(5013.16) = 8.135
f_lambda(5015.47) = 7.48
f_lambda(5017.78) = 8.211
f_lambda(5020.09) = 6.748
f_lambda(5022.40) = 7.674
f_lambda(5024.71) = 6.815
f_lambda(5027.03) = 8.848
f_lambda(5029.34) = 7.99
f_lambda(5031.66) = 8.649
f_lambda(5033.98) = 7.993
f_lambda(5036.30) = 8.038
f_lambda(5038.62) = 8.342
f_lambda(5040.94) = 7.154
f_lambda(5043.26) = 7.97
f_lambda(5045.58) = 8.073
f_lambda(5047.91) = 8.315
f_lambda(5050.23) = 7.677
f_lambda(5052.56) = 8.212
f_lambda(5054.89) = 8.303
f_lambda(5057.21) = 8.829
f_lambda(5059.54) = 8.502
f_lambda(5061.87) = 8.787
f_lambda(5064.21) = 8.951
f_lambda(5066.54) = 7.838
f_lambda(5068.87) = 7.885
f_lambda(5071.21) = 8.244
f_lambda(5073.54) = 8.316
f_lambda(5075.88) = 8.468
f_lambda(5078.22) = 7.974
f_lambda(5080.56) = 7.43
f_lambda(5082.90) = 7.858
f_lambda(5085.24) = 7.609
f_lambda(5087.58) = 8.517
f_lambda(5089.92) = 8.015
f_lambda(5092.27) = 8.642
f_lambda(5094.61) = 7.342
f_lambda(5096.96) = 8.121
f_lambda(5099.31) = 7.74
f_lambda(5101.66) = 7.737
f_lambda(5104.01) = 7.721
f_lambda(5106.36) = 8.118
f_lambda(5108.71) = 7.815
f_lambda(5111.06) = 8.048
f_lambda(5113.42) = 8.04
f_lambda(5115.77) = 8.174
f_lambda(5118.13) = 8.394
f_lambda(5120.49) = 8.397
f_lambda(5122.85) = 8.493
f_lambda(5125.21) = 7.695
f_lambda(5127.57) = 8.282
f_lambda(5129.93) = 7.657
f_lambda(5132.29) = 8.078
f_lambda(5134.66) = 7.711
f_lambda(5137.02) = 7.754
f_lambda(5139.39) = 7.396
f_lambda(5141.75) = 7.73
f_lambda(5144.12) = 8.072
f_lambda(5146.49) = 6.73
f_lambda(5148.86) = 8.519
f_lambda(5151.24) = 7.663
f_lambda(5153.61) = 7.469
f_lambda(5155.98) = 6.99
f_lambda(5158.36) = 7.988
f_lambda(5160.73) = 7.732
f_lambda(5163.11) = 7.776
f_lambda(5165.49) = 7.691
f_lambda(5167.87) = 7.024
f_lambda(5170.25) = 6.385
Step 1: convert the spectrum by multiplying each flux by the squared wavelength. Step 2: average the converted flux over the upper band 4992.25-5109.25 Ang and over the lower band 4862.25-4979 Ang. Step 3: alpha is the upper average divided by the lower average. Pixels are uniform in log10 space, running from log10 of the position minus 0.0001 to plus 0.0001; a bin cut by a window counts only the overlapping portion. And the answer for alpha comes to 1.1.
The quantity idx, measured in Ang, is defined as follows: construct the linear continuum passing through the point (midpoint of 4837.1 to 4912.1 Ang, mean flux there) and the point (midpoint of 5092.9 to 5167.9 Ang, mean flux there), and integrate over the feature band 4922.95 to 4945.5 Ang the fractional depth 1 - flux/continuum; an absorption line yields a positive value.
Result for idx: -1.3 Ang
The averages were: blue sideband 7.88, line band 8.32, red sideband 7.83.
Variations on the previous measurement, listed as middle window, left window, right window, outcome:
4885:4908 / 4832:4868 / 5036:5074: 0.4 Ang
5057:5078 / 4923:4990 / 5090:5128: -0.8 Ang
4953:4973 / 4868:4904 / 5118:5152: -0.9 Ang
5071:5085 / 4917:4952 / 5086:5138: 0.1 Ang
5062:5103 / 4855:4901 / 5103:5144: -0.5 Ang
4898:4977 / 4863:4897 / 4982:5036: -3.0 Ang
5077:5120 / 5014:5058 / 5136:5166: -1.0 Ang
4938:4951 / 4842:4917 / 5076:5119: -0.7 Ang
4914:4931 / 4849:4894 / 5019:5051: -0.1 Ang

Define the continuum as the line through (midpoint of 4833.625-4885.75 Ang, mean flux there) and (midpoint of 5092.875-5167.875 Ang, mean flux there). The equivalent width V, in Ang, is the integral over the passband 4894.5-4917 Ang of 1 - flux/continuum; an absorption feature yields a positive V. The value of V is -0.71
